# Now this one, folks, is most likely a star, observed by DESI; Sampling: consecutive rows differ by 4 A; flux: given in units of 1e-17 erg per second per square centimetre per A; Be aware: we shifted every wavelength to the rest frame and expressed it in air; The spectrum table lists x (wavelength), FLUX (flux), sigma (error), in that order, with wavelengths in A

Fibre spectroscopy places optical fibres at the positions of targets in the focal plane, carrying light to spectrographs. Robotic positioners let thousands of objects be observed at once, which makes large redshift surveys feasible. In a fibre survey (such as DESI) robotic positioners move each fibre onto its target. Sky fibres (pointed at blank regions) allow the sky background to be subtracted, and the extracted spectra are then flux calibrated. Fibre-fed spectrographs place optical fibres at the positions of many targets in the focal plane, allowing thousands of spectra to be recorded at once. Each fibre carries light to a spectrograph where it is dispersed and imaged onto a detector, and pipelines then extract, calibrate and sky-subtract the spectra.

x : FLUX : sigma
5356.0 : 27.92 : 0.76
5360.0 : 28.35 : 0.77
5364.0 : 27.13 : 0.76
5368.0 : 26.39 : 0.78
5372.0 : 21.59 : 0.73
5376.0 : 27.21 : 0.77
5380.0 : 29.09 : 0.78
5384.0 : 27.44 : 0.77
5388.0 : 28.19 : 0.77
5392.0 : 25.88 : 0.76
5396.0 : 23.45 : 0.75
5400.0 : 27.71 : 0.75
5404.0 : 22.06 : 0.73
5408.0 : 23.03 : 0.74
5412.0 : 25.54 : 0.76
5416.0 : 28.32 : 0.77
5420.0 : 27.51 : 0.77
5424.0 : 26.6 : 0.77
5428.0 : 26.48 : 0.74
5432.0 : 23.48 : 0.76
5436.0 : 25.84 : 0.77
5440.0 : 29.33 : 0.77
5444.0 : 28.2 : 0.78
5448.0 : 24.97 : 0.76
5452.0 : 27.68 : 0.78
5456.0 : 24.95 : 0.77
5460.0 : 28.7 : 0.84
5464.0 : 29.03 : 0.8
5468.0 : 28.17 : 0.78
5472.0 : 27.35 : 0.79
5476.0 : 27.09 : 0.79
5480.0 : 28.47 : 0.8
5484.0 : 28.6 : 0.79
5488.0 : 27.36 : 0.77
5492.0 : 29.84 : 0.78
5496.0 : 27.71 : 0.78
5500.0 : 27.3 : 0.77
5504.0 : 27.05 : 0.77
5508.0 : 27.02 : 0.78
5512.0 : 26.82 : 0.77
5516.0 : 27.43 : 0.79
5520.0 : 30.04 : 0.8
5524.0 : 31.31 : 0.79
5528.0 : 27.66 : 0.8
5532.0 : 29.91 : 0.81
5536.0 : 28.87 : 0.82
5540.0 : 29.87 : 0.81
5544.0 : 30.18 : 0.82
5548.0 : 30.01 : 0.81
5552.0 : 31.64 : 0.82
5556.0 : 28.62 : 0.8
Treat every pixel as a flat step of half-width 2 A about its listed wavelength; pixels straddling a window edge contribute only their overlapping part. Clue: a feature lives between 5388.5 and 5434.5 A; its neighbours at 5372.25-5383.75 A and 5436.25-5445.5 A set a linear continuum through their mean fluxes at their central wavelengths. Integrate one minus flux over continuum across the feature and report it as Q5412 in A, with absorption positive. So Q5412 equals 3.5 A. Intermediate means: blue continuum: 27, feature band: 25.6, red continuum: 28.2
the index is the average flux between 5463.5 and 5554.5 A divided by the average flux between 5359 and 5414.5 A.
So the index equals 1.11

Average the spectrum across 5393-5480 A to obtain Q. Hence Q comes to 26.5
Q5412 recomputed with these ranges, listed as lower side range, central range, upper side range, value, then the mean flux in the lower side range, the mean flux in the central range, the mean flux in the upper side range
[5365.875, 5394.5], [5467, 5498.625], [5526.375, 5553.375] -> 0.56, 26.5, 28.1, 29.7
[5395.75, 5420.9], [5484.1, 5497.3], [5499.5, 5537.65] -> -0.36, 25.4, 28.4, 28.4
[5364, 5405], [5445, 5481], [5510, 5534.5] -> 0.37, 26.1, 27.4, 28.9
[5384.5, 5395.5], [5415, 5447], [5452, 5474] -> 0.38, 26.6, 26.9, 27.6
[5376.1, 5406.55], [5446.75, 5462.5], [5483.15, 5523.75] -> 0.31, 26.3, 26.7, 28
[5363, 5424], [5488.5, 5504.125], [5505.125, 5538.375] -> 0.04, 26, 28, 28.6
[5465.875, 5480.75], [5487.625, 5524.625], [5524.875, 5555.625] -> 0.77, 27.7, 28.1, 29.7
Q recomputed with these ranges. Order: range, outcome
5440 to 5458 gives 26.8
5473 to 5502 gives 28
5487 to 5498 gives 28.4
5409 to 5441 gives 26.4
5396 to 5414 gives 24.5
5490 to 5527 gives 28.3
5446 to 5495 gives 27.7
